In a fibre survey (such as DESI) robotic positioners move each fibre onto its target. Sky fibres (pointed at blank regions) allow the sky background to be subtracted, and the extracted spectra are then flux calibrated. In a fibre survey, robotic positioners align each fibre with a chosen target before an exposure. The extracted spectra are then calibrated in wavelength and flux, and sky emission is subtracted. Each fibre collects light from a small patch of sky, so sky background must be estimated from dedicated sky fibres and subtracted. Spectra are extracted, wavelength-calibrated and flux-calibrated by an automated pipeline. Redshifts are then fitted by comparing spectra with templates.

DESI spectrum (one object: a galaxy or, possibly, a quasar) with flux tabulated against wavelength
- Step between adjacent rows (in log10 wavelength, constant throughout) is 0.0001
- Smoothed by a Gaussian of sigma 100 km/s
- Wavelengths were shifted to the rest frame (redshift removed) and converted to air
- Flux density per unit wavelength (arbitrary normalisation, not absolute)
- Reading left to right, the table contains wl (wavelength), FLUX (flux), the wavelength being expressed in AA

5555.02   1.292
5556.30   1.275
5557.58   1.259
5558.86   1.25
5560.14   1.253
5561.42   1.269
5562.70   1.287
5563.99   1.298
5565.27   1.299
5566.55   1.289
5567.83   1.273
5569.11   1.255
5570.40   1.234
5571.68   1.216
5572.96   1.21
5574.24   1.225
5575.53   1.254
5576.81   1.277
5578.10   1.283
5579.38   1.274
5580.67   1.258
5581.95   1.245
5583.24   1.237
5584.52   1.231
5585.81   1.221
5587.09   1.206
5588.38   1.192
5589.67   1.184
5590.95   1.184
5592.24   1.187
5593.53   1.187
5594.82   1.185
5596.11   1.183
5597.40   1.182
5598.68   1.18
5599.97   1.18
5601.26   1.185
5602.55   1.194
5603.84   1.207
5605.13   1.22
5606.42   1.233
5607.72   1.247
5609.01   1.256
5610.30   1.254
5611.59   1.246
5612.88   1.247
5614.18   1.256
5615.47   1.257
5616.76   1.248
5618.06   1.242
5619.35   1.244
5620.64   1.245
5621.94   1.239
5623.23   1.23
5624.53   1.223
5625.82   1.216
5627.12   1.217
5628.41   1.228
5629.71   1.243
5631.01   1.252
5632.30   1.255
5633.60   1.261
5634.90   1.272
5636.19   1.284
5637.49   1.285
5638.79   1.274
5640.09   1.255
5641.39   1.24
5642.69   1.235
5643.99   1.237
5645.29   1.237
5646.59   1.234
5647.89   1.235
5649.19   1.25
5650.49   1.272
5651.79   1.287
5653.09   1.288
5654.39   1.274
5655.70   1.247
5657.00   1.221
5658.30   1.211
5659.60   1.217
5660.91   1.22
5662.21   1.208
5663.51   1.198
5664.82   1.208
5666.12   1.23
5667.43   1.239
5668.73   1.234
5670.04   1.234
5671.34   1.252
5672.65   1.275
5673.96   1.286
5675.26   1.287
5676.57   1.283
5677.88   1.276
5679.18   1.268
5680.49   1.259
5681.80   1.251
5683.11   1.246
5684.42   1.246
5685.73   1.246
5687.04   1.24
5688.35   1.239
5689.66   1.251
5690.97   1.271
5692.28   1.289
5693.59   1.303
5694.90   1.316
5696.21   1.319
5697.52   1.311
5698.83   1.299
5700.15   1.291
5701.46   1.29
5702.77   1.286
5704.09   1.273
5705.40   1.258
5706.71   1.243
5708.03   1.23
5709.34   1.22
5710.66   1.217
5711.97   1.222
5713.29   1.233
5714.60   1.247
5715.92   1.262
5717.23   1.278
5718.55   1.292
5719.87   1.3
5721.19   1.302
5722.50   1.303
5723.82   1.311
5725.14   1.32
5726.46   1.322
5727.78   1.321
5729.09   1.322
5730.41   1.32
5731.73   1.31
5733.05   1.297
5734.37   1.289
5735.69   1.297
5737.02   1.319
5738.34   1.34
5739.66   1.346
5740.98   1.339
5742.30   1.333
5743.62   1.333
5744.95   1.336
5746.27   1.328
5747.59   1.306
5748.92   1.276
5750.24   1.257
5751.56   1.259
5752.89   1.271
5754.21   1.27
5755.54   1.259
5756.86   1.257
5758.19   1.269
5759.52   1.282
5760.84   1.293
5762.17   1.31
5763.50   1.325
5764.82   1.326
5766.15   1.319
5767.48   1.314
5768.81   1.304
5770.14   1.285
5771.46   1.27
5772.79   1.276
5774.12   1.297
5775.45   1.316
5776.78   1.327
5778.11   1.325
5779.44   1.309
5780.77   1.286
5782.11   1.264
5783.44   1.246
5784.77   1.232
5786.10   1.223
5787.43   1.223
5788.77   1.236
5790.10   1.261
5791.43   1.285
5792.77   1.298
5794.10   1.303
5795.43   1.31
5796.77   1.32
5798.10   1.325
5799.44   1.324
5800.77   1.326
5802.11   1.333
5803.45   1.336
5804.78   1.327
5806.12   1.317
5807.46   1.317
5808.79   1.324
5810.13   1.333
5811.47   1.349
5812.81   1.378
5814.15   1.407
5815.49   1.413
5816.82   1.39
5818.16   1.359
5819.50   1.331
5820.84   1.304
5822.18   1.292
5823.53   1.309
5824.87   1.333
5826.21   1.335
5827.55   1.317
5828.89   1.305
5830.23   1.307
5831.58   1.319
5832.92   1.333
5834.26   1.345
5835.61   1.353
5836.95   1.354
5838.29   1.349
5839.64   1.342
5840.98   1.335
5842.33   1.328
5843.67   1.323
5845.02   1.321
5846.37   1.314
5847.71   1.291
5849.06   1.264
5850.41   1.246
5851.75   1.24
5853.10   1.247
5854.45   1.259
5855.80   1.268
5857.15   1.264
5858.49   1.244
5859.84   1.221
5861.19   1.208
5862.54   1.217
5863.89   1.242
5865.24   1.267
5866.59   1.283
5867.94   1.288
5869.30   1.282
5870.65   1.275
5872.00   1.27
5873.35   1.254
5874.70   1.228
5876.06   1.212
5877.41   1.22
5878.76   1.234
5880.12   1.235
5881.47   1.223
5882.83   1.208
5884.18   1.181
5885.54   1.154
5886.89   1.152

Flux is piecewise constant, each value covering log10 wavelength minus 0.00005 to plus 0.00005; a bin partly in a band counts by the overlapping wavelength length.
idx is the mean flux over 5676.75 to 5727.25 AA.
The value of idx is 1.27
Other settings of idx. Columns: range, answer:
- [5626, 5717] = 1.25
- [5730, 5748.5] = 1.32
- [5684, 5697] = 1.27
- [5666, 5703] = 1.27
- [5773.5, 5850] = 1.32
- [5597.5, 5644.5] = 1.24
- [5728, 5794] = 1.29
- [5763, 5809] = 1.3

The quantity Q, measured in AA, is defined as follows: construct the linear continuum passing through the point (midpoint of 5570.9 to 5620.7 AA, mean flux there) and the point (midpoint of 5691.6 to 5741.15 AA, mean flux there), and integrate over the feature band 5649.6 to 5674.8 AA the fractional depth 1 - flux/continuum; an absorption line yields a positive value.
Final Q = 0.4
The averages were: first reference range 1.22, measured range 1.24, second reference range 1.29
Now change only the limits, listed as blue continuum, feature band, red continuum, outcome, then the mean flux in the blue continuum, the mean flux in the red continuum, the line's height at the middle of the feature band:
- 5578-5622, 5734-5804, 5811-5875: -0.99 AA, 1.22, 1.3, 1.28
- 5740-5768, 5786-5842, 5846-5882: -2.27 AA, 1.3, 1.25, 1.27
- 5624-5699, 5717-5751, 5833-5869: -1.22 AA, 1.25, 1.29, 1.27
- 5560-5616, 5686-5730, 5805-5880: -0.51 AA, 1.23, 1.3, 1.26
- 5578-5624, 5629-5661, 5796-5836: -0.16 AA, 1.22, 1.33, 1.25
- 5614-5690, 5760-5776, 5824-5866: -0.35 AA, 1.25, 1.29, 1.28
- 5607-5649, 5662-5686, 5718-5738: 0.48 AA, 1.25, 1.31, 1.28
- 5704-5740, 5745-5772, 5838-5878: -0.19 AA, 1.29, 1.27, 1.28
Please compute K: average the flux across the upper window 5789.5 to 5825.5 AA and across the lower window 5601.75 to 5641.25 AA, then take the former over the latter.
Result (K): 1.07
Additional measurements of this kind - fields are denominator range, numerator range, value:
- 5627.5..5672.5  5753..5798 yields 1.03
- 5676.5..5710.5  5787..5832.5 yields 1.04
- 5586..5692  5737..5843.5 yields 1.06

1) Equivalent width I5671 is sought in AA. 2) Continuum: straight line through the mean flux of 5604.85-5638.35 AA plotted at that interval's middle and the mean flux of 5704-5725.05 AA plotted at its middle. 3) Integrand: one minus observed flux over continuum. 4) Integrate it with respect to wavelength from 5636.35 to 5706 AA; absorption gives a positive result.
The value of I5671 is -0.2 AA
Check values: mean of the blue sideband 1.25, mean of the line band 1.26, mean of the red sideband 1.26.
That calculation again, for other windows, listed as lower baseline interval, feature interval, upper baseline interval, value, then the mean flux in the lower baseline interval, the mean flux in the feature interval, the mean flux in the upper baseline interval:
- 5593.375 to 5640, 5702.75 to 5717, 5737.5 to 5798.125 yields 0.3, 1.23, 1.24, 1.29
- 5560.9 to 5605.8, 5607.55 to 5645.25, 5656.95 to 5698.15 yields -0.2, 1.23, 1.25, 1.25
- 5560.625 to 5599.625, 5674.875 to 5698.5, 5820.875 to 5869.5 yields -0.3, 1.23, 1.27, 1.29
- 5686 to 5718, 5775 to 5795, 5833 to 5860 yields 0.1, 1.27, 1.28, 1.3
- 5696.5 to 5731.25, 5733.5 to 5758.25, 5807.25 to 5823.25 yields 0.0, 1.28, 1.3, 1.35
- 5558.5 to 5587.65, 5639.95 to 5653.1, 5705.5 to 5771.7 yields 0.2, 1.25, 1.25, 1.29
